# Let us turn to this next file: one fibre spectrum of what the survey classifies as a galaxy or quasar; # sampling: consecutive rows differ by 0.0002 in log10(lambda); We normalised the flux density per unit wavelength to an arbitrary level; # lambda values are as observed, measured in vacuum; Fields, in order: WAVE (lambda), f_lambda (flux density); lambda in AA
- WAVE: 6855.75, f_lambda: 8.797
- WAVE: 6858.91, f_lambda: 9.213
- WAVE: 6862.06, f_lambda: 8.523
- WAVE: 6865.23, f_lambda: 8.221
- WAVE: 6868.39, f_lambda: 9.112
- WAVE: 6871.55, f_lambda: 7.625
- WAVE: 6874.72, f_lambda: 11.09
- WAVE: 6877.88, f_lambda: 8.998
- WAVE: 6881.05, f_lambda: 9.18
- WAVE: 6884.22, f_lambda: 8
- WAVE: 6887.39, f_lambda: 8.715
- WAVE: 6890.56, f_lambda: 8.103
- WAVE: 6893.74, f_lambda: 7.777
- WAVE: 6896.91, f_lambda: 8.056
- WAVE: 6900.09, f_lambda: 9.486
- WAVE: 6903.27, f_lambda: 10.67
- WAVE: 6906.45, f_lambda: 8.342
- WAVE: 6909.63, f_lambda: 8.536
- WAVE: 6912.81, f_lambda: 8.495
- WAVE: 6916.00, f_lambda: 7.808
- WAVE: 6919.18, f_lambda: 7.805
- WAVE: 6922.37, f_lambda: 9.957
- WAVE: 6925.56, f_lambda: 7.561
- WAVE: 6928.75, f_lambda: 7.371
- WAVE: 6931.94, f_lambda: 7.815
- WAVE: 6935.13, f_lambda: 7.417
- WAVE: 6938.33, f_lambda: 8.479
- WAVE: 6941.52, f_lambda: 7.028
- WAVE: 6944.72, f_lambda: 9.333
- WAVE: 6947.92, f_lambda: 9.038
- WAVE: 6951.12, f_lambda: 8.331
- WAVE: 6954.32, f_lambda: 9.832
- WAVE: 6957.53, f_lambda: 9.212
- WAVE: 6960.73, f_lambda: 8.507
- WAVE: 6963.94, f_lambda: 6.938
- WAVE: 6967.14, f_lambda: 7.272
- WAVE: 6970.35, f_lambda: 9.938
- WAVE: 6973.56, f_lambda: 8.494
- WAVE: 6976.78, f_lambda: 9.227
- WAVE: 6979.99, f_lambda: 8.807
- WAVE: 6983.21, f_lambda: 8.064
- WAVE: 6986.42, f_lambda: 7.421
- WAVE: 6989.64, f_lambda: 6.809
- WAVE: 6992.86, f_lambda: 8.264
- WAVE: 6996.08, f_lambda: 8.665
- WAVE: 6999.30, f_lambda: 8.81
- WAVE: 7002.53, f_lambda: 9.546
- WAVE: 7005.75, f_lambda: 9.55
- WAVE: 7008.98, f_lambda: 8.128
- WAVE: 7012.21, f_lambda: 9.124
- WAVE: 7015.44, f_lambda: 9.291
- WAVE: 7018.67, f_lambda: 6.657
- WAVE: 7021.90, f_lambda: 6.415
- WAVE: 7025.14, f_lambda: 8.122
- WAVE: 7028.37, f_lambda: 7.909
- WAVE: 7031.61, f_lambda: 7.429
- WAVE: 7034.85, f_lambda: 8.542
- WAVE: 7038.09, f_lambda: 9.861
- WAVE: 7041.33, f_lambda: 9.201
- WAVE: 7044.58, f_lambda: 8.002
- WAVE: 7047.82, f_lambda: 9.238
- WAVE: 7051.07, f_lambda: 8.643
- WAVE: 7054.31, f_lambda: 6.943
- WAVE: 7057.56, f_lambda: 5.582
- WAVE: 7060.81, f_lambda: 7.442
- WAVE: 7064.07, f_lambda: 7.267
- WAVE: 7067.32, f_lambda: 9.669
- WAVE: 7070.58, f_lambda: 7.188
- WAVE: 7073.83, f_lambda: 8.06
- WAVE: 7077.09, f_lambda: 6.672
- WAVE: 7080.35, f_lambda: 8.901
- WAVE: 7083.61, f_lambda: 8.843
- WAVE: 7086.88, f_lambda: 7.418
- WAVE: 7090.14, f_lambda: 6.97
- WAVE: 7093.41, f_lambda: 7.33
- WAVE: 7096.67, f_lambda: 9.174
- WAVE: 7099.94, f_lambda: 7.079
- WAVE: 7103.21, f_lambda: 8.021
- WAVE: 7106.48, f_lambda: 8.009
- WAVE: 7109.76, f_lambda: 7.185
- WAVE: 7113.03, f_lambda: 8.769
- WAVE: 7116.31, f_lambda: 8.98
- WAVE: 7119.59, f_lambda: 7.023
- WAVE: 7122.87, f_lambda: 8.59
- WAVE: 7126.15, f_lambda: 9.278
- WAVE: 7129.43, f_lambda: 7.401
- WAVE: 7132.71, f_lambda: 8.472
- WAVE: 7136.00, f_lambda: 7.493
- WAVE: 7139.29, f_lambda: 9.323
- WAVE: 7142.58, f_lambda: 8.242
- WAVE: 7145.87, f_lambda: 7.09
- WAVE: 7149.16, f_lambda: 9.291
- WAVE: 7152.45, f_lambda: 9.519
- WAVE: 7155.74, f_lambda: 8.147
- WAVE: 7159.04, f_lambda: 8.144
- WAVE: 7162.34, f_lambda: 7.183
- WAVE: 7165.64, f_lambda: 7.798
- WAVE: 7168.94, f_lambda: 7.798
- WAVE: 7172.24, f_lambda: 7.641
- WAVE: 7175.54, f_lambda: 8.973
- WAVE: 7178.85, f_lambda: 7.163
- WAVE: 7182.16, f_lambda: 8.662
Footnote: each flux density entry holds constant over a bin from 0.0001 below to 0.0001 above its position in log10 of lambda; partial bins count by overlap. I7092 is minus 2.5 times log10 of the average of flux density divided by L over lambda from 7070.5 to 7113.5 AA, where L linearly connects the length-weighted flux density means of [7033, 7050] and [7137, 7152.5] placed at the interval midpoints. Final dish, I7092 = 0.12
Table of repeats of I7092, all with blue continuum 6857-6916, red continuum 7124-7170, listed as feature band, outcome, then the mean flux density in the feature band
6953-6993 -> 0.03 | 8.36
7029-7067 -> 0.05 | 8.07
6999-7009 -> -0.08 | 9.17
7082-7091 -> 0.07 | 7.8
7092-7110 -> 0.06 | 7.85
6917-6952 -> 0.06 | 8.19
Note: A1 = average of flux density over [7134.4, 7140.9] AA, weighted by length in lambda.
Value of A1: 8.41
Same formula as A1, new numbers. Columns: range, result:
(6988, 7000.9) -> 8.14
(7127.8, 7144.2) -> 8.18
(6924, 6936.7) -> 7.54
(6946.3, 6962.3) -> 8.98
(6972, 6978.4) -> 8.86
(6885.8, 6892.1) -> 8.42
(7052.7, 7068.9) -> 7.37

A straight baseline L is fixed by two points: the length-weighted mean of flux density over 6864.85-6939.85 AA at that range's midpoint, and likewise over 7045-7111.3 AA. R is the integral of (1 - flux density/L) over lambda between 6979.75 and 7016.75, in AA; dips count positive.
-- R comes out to -1.84 AA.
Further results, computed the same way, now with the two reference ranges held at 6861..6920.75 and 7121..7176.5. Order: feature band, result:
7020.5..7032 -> 1.3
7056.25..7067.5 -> 1.5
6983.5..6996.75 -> 1.2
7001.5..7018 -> -1.0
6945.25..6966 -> -0.2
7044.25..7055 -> 0.1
